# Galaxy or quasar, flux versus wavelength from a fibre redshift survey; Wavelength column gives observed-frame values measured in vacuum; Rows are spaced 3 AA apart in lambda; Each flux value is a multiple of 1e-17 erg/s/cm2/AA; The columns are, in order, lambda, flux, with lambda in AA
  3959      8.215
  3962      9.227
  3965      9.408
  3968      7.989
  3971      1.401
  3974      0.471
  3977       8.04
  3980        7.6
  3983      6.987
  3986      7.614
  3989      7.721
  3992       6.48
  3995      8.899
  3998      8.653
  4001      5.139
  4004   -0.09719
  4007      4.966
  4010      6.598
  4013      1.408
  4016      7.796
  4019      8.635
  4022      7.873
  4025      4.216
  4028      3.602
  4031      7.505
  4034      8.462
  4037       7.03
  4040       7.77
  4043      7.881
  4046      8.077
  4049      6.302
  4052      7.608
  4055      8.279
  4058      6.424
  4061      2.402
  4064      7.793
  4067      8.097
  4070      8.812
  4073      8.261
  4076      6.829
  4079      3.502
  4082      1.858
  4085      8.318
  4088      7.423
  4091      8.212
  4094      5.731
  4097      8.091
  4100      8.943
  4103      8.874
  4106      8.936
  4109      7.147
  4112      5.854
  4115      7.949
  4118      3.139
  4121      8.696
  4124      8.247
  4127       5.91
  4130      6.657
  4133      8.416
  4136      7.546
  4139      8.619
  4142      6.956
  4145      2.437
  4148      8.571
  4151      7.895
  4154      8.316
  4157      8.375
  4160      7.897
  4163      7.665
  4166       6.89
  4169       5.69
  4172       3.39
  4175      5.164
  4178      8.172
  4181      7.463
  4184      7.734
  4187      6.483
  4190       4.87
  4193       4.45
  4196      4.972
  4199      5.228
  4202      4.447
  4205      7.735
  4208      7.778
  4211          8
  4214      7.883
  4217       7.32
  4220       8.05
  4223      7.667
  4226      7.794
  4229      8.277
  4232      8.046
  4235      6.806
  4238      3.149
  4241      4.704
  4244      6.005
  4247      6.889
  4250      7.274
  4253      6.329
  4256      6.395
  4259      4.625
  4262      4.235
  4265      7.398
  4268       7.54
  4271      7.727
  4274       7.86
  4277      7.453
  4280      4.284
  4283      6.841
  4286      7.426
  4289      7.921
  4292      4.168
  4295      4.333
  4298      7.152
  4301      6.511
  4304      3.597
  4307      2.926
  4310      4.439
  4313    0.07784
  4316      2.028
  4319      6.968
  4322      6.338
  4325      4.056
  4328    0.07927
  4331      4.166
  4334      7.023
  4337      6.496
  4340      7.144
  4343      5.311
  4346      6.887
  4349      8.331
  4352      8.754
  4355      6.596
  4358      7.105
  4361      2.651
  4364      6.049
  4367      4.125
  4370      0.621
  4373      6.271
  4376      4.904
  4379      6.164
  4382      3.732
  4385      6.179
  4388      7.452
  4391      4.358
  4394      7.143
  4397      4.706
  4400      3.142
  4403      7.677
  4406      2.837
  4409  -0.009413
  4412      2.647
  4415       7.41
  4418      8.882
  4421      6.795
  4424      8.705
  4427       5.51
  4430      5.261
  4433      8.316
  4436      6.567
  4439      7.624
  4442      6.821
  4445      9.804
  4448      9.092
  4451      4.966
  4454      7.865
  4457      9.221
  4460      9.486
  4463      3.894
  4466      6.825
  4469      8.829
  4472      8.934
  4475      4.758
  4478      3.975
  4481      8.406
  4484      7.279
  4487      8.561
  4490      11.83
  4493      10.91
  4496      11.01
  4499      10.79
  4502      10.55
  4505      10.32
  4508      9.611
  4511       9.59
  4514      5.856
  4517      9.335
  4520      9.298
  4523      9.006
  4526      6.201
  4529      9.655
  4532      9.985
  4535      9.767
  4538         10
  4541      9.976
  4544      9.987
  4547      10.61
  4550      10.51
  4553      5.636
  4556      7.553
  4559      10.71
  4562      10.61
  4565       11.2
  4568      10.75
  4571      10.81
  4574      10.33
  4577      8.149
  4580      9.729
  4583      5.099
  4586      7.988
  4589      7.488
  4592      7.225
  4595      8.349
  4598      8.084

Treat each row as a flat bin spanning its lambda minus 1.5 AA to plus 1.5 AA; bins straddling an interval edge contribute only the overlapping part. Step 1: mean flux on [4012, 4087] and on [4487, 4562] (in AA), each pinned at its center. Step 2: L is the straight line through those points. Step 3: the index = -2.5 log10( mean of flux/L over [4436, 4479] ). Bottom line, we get 0.24 mag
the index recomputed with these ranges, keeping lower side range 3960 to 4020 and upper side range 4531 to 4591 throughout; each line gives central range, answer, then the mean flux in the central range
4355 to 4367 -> 0.48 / 5.29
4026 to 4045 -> -0.08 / 6.99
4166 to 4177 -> 0.36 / 5.2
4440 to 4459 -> 0.09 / 7.99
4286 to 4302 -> 0.27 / 6.13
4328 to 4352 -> 0.29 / 6.22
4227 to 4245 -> 0.21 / 6.21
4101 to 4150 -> -0.03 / 7.15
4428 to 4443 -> 0.25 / 6.87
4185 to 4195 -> 0.33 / 5.38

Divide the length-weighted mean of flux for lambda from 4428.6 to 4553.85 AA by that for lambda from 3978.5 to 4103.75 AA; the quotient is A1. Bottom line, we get 1.3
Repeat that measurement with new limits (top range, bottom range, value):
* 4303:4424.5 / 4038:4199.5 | 0.74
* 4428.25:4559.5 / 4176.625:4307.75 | 1.32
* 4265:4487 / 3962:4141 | 0.88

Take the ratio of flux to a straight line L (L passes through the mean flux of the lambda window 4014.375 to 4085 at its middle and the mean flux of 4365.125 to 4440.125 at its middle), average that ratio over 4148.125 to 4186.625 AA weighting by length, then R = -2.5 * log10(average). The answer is -0.12 mag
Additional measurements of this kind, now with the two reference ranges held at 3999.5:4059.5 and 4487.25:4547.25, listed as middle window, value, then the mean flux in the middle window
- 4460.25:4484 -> 0.36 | 6.72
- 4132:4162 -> -0.06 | 7.49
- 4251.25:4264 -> 0.39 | 5.51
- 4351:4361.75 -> 0.31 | 6.41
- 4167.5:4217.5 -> 0.18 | 6.26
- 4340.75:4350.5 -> 0.23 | 6.87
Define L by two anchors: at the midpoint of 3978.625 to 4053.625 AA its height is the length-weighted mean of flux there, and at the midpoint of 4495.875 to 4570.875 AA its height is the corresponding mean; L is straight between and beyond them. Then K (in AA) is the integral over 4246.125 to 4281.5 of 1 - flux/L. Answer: 6.7 AA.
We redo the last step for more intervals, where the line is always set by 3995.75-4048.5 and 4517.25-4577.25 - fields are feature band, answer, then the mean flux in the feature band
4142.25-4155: 0.5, 6.76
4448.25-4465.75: 3.5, 7.21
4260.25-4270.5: 1.7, 6.48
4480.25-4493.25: -0.2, 9.31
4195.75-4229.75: 1.4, 7.15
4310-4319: 6.1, 2.6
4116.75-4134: 0.1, 6.85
